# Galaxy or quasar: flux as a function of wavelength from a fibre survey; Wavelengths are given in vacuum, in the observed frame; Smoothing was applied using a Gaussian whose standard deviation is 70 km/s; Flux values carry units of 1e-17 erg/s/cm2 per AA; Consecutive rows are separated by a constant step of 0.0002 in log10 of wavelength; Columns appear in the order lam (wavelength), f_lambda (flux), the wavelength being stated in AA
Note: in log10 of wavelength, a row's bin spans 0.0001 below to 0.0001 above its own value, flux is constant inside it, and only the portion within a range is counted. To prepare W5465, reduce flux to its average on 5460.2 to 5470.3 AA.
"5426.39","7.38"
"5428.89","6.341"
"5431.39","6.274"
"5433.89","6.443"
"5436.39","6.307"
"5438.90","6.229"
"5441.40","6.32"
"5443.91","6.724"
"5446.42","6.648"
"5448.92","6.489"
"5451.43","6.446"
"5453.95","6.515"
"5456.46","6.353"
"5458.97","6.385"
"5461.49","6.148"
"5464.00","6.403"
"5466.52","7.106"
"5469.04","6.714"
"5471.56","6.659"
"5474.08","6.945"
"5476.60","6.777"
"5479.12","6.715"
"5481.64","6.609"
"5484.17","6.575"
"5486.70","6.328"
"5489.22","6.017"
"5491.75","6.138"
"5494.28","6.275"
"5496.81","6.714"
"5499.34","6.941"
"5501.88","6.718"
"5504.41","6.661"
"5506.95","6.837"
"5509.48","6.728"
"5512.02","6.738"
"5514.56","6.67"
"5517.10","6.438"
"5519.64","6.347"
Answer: 6.59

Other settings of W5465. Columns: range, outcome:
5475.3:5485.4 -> 6.67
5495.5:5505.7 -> 6.75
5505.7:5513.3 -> 6.77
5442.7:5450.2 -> 6.62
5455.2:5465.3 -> 6.33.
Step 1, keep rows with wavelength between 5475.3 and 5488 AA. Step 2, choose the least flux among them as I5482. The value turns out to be 6.328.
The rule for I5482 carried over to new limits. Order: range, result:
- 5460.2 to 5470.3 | 6.148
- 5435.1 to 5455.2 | 6.229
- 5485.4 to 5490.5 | 6.017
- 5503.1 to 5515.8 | 6.661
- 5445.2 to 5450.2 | 6.489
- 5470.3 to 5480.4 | 6.659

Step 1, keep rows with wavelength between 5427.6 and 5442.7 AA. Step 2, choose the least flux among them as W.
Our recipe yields 6.229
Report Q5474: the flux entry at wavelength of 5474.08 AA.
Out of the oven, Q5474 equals 6.945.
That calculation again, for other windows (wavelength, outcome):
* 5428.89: 6.341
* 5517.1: 6.438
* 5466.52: 7.106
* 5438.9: 6.229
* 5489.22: 6.017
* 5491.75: 6.138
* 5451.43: 6.446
